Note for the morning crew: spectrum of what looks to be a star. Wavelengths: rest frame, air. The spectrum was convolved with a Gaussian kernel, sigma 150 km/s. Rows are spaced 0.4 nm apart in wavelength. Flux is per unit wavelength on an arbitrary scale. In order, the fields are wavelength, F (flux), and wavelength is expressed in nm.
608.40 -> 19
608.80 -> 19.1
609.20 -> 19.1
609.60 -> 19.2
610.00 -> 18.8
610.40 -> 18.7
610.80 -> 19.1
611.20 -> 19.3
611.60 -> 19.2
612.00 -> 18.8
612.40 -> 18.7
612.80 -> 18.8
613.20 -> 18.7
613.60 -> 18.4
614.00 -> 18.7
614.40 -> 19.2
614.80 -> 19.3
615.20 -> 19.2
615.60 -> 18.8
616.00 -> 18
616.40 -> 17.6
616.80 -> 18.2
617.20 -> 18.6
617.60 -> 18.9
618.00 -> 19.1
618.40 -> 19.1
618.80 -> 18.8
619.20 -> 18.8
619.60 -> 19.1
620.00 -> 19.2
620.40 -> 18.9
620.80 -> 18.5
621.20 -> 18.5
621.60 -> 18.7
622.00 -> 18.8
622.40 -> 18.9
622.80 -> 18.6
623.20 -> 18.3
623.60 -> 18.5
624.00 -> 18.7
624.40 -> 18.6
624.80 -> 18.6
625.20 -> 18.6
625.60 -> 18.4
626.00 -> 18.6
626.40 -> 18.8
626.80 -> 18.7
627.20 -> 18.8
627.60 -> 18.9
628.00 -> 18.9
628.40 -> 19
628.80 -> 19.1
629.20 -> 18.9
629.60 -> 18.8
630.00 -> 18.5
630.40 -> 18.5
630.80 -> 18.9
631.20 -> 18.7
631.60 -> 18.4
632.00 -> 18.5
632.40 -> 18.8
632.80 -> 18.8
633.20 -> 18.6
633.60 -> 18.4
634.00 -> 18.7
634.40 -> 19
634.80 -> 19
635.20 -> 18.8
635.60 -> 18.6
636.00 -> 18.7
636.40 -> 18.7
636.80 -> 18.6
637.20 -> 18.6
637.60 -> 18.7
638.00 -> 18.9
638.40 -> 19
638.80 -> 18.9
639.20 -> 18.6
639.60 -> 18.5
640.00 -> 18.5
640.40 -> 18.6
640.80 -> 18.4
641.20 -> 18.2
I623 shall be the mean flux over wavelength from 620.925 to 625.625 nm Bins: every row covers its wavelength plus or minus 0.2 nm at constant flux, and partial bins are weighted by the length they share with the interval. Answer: 18.6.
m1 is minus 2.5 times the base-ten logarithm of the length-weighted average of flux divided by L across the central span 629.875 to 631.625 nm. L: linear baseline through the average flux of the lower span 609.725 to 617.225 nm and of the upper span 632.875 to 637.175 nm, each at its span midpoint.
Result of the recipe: 0.005 mag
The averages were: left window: 18.8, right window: 18.7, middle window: 18.6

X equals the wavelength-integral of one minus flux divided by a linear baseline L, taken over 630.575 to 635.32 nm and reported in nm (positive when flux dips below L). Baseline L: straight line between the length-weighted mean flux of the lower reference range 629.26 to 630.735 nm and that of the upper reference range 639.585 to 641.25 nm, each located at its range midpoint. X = -0.03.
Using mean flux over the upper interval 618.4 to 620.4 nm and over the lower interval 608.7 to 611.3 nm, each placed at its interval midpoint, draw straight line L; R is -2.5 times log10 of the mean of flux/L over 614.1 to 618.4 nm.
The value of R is 0.02 mag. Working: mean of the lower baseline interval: 19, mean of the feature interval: 18.7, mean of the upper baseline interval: 19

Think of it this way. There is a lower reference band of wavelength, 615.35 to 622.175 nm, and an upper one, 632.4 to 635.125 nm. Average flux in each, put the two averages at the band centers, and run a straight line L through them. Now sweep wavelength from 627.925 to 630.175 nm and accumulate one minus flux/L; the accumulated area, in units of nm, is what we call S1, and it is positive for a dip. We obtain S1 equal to -0.02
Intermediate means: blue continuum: 18.7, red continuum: 18.8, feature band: 18.9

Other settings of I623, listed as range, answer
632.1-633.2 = 18.7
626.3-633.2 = 18.8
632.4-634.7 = 18.7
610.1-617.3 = 18.7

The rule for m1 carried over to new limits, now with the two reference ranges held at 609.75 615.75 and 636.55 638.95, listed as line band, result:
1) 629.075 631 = 0.01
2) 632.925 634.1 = 0.01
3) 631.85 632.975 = 0.01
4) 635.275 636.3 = 0.01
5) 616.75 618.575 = 0.00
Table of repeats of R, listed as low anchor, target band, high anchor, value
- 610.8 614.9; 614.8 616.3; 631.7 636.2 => 0.01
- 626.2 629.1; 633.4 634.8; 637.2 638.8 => 0.01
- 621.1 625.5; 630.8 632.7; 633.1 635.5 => 0.00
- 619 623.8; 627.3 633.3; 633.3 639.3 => 0.00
